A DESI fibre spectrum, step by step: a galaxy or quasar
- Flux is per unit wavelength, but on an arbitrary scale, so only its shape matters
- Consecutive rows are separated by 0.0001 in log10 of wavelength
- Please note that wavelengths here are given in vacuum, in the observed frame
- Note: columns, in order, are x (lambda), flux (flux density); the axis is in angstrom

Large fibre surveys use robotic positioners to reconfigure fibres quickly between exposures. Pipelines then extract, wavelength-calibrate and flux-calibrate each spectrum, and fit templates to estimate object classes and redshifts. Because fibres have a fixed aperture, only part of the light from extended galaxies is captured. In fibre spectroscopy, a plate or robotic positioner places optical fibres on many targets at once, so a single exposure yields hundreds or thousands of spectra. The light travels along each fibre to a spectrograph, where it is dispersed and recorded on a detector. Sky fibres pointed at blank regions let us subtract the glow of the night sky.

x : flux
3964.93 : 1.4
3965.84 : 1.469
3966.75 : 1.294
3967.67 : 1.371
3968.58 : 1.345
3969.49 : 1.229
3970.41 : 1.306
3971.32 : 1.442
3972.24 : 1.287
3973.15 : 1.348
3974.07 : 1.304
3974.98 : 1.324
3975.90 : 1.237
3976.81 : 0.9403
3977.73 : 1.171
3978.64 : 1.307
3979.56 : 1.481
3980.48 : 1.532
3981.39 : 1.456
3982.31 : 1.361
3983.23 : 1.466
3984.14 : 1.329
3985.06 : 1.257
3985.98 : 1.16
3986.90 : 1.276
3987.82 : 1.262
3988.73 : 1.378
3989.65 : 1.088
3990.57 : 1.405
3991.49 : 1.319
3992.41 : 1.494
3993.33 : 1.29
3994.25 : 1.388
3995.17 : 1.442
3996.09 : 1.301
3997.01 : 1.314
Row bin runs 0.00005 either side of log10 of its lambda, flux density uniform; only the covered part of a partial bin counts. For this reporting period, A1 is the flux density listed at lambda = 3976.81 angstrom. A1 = 0.9403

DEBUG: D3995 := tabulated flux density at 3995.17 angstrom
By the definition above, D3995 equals 1.442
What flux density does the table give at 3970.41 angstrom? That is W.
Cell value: 1.306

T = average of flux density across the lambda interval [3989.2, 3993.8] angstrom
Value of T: 1.32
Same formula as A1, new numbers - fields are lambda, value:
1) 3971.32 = 1.442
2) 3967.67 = 1.371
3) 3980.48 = 1.532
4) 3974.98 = 1.324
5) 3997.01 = 1.314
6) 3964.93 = 1.4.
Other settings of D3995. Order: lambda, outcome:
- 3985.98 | 1.16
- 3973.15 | 1.348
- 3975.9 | 1.237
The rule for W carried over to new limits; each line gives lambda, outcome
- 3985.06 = 1.257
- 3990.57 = 1.405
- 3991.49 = 1.319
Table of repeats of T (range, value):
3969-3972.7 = 1.32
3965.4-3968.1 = 1.38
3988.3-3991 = 1.29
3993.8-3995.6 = 1.41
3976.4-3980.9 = 1.29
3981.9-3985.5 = 1.35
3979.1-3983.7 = 1.46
